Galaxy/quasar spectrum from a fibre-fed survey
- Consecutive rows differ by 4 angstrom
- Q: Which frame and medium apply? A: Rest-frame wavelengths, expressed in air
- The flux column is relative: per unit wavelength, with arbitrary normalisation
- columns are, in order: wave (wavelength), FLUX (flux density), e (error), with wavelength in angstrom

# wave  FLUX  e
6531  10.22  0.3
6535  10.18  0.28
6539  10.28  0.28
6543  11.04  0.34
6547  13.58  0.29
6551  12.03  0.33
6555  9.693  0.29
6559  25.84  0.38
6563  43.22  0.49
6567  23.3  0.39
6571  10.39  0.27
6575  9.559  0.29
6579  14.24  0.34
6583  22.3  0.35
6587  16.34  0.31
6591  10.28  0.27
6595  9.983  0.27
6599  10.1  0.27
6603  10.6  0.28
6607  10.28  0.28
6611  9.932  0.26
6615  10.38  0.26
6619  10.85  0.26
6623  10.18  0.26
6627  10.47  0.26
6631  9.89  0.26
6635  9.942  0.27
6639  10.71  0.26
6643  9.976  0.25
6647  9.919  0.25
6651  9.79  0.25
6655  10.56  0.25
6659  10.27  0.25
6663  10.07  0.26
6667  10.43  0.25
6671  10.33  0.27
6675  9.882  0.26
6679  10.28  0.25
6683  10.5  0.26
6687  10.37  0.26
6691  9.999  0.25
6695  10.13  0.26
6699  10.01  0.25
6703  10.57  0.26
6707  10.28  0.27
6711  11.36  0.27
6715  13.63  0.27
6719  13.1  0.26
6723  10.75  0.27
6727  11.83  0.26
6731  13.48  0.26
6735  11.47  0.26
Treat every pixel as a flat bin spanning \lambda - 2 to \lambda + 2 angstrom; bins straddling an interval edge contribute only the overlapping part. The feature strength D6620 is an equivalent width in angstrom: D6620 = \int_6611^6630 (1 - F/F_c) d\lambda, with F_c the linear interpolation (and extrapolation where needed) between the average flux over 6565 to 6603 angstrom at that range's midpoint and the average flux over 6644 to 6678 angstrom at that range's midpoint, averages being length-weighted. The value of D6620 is 2.7 angstrom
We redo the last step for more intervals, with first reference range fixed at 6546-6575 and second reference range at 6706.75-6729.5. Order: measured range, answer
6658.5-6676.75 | 5.2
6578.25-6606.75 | 7.4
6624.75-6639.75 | 5.4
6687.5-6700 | 2.9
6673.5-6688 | 3.6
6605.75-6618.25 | 4.9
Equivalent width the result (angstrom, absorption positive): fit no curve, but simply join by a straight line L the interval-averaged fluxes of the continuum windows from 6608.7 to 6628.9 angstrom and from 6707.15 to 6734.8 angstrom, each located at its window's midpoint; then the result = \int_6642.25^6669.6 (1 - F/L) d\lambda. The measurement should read 2.1 angstrom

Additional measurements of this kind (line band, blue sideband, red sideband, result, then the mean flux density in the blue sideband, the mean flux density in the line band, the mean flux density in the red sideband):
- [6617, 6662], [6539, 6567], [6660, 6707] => 9.9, 18.9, 10.2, 10.2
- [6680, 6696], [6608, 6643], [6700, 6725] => 1.3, 10.3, 10.3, 11.6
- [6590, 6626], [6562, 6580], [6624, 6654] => 9.7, 19.2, 10.3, 10.1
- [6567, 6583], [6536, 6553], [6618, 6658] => -4.4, 11.6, 14.2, 10.2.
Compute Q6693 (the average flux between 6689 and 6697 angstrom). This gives 10.1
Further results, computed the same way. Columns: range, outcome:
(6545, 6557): 11.8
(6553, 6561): 17.8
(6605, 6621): 10.4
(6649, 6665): 10.2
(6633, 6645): 10.2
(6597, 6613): 10.2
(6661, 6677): 10.2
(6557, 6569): 30.8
